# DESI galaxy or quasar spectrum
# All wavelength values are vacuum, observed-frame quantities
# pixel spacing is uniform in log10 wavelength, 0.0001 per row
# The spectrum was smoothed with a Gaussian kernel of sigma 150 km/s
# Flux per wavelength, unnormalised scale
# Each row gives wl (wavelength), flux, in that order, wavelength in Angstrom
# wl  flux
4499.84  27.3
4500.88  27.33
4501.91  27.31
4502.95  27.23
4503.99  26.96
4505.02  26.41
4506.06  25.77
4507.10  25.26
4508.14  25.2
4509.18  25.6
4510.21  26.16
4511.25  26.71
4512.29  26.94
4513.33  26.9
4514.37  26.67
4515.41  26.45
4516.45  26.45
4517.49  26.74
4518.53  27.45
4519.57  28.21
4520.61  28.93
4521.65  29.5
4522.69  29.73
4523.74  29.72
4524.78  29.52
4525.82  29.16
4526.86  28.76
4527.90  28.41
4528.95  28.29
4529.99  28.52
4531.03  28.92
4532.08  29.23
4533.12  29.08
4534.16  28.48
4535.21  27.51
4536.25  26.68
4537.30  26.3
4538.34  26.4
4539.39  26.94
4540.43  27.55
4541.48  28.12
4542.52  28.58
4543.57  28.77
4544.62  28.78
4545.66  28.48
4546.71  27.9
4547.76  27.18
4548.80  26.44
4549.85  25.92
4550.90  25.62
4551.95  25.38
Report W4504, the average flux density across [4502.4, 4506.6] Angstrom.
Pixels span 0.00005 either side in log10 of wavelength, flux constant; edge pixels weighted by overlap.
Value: 26.6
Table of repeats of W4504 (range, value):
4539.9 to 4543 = 28.1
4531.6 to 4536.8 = 28.2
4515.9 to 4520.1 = 27.2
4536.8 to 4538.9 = 26.4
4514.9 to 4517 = 26.5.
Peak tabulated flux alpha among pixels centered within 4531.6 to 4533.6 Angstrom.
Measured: 29.23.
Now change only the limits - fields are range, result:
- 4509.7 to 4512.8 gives 26.94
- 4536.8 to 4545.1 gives 28.78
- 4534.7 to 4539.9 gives 27.51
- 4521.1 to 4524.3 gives 29.73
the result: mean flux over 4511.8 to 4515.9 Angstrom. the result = 26.7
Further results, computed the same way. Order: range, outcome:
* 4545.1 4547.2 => 28.3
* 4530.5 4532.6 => 29.1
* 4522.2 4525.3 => 29.6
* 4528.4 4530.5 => 28.3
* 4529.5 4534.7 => 28.8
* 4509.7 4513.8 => 26.7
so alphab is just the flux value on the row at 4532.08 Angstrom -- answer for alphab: 29.23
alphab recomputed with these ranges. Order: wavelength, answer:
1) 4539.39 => 26.94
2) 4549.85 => 25.92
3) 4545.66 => 28.48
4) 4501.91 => 27.31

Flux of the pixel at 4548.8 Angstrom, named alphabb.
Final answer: 26.44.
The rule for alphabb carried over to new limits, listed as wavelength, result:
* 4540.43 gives 27.55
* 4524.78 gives 29.52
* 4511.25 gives 26.71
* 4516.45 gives 26.45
